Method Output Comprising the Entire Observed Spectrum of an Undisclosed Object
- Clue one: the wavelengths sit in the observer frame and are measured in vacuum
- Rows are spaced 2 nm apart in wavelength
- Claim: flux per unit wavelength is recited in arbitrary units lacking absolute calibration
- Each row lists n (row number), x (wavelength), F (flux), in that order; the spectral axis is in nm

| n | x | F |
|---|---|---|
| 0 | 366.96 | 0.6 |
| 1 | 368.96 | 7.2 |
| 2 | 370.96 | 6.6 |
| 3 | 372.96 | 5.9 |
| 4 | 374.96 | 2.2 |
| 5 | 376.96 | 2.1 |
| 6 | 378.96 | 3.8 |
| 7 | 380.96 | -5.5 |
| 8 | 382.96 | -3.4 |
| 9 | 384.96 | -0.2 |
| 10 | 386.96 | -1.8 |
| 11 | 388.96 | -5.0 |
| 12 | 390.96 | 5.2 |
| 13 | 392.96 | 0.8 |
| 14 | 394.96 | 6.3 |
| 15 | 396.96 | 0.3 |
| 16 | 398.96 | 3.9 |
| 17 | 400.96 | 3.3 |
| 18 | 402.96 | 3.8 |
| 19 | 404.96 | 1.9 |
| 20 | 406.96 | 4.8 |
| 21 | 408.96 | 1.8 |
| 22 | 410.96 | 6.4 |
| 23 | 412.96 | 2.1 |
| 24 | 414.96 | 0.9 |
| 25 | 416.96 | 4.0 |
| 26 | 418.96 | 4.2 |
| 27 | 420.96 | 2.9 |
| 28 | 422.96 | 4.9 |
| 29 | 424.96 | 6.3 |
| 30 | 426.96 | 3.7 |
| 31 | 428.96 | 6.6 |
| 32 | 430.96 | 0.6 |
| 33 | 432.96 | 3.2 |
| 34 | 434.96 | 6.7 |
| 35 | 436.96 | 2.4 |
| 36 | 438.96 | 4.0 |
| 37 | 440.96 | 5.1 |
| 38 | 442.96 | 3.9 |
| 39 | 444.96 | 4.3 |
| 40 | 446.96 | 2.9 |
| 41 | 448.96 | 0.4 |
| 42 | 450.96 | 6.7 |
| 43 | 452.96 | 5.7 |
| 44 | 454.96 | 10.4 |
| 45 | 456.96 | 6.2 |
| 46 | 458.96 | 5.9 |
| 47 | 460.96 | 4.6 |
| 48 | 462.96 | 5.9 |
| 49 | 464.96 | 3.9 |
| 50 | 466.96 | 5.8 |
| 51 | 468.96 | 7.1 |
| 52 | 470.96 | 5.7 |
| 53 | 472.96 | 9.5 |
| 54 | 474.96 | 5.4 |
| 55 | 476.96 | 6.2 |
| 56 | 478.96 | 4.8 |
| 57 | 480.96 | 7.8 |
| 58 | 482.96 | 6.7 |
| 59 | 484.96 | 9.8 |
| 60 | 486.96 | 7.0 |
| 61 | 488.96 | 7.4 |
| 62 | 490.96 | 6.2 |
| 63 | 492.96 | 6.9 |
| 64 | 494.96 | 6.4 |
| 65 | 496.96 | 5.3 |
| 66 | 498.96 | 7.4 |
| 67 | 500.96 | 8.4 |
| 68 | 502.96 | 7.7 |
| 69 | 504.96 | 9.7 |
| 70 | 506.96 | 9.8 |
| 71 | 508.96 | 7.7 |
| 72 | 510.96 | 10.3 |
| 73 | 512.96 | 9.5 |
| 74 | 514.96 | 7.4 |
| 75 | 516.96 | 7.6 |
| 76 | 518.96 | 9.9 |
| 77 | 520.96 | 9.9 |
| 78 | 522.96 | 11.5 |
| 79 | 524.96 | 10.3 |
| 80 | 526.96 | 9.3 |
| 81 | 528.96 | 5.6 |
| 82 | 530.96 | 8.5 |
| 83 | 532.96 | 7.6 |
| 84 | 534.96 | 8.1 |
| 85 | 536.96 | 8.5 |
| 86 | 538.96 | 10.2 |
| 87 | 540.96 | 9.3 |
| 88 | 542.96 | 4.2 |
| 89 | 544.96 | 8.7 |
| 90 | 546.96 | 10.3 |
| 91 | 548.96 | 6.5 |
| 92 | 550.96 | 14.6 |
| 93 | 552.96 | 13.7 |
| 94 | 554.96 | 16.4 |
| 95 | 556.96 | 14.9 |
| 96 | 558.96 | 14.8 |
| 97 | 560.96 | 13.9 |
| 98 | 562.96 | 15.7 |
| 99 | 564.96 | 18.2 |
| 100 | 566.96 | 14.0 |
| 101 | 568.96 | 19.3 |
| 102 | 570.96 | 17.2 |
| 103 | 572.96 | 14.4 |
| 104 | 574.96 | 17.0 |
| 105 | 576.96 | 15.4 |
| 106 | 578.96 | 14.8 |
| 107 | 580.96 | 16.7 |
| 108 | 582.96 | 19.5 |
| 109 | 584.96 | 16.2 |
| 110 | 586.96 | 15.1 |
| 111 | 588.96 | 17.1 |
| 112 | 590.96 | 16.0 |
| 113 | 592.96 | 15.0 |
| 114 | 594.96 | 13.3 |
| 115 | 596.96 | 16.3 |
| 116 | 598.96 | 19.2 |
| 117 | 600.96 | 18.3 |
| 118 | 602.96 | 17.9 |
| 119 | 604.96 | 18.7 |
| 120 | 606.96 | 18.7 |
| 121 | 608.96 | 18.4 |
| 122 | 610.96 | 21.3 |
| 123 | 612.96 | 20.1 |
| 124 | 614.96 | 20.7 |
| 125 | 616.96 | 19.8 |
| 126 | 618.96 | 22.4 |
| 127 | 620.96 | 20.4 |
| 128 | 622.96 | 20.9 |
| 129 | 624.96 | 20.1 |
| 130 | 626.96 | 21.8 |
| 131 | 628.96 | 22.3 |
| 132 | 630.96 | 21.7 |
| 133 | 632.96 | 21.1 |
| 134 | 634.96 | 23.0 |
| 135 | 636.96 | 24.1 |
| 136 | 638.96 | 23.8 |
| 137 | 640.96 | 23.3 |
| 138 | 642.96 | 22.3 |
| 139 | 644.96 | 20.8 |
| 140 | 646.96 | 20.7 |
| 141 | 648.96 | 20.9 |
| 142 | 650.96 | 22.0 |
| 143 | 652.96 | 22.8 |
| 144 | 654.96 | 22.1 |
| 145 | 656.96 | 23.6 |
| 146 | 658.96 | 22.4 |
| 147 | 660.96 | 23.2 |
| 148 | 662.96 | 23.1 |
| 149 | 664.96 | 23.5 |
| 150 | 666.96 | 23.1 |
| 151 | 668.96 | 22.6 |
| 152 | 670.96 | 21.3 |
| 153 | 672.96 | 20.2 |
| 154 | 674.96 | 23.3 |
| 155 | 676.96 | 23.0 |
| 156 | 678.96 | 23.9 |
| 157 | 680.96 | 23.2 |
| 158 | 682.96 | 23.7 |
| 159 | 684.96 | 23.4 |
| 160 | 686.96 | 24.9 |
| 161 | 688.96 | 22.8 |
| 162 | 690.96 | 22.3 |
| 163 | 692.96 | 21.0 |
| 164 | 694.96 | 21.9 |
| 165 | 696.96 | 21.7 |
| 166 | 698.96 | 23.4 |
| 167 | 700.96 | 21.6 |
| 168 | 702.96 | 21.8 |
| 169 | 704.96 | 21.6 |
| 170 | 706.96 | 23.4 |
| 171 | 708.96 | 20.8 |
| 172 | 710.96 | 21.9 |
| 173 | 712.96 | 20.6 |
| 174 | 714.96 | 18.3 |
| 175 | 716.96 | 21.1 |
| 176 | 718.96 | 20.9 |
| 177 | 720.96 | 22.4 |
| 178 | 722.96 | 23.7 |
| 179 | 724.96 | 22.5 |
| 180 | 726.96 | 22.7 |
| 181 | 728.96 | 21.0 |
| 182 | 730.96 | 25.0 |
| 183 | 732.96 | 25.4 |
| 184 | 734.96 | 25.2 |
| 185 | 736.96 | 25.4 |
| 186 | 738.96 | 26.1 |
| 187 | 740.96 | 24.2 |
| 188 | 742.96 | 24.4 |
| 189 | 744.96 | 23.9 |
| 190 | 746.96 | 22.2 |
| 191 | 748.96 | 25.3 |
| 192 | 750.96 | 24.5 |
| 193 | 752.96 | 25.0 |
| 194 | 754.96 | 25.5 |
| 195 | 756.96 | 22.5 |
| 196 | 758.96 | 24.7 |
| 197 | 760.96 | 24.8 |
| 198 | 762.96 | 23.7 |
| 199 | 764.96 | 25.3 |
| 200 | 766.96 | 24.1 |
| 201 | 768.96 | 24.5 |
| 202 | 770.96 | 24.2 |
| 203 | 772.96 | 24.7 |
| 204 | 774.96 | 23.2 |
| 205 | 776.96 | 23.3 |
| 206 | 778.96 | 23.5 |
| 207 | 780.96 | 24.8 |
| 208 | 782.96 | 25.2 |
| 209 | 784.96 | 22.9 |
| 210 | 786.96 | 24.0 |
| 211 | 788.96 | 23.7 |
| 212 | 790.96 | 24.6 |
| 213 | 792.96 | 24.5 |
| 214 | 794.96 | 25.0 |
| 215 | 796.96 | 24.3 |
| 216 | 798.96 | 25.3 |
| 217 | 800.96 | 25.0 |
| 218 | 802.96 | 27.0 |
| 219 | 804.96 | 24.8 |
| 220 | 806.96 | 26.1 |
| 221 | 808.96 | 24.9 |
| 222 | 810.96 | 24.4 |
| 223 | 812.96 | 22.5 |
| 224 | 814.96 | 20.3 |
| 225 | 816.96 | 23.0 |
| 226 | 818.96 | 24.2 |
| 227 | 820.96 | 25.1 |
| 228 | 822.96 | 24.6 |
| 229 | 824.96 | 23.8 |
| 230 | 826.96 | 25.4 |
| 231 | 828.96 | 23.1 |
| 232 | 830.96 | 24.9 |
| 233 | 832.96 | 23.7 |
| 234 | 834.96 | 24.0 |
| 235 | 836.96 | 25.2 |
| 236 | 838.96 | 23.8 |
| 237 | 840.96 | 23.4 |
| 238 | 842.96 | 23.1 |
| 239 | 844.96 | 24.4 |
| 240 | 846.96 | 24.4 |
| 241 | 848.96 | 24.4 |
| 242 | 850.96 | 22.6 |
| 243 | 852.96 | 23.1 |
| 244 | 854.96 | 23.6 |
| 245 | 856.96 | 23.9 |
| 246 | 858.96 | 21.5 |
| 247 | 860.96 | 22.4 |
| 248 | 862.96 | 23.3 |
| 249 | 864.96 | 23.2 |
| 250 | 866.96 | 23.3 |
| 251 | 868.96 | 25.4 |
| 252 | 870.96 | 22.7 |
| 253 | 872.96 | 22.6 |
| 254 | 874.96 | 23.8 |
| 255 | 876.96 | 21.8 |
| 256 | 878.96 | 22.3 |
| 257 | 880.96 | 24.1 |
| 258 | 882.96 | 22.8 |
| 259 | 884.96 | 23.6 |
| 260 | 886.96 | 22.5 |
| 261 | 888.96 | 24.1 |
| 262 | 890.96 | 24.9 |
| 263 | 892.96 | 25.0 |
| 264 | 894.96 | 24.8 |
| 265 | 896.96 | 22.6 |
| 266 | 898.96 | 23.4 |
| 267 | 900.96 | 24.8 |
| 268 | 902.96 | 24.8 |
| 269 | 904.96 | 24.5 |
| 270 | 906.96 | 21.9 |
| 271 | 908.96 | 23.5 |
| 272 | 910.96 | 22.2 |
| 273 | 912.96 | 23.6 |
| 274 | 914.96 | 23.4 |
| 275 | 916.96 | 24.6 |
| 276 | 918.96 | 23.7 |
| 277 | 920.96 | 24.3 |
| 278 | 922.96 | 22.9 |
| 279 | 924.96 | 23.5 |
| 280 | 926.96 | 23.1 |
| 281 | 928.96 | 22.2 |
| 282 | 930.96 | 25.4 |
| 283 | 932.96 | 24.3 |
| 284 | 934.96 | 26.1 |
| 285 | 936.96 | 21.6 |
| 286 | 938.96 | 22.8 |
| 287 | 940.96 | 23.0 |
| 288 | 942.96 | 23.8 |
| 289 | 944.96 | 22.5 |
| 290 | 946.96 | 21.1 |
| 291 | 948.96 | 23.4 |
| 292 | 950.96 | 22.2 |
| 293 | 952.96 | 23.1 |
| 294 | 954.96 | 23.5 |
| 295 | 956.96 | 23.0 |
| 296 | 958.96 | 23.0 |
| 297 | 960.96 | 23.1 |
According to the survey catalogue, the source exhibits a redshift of 0.38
